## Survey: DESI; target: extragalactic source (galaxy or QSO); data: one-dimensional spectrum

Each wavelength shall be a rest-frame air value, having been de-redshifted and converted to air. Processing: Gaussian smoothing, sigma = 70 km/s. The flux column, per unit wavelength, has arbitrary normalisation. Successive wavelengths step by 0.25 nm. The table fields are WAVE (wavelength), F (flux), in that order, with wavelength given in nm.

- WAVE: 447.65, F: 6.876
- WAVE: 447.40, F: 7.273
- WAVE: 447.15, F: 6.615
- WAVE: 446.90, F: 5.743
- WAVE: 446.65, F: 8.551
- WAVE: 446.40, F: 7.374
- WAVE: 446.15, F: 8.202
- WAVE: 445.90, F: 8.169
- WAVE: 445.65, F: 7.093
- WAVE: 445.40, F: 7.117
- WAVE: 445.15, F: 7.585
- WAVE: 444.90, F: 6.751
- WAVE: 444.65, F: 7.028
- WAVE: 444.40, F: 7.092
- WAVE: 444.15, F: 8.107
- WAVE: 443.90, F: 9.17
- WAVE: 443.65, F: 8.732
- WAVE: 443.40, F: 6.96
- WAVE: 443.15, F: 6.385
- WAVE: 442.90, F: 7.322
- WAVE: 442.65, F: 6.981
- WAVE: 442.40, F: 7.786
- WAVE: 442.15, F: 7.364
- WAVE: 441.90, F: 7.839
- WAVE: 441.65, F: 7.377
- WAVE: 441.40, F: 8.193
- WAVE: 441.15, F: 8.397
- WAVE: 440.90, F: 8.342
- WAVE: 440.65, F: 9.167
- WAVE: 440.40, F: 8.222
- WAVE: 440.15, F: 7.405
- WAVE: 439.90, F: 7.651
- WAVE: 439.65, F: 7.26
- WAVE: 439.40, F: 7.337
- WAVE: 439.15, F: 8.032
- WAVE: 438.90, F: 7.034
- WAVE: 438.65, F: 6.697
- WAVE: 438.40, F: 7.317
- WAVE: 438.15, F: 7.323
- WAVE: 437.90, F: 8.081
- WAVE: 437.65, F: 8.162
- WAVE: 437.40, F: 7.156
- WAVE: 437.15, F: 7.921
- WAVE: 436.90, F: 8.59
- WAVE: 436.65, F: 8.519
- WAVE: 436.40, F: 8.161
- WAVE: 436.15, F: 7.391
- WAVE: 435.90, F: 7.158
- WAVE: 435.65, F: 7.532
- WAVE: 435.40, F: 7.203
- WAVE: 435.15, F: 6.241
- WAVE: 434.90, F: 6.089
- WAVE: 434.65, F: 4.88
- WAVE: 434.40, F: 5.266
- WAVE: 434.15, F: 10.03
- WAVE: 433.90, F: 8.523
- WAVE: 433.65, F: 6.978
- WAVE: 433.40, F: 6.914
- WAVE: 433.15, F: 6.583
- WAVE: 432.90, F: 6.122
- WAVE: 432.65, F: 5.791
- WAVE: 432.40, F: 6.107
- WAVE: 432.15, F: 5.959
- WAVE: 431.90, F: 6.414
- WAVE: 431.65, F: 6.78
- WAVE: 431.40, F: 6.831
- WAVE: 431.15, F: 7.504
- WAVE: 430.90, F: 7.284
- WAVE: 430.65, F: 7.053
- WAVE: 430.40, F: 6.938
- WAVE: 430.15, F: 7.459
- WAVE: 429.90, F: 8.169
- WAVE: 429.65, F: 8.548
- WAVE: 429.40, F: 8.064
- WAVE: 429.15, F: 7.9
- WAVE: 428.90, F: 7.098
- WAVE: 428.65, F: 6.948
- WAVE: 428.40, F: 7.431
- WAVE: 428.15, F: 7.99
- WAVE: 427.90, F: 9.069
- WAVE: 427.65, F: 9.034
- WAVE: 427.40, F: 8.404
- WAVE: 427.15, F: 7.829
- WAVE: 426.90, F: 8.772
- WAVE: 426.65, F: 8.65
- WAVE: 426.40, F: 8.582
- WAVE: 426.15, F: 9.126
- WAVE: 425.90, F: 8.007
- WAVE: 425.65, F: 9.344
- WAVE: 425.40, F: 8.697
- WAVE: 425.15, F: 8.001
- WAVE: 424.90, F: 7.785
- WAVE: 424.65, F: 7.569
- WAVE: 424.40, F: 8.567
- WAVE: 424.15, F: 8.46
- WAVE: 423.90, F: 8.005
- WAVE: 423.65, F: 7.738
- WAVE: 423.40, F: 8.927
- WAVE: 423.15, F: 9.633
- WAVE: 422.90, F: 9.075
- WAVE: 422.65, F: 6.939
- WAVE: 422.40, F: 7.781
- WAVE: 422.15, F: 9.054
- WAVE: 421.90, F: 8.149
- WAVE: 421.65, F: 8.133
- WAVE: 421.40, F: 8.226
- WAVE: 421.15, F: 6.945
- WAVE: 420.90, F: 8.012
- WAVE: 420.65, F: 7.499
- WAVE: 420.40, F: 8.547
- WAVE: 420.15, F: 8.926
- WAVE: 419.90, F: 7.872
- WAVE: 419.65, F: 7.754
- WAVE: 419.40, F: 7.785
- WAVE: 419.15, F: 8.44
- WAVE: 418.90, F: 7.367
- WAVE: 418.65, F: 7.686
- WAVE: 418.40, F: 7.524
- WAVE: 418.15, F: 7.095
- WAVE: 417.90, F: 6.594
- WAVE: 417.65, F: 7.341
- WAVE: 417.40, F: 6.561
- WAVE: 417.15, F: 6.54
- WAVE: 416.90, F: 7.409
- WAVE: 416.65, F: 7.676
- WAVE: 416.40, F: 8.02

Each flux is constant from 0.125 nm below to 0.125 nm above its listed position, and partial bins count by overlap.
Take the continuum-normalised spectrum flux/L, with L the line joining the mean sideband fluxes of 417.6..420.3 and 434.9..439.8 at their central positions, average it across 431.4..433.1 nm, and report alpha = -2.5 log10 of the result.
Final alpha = 0.20 mag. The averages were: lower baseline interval 7.69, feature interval 6.26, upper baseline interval 7.5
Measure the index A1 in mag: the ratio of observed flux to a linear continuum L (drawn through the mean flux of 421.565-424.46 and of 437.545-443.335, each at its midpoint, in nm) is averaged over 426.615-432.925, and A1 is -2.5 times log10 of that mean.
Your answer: 0.086 mag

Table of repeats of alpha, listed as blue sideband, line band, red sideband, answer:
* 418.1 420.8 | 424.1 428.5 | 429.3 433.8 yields -0.14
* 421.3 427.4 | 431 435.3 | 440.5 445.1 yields 0.21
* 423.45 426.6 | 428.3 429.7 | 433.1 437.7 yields 0.05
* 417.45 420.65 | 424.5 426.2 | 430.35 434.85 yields -0.15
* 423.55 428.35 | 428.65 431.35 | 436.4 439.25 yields 0.09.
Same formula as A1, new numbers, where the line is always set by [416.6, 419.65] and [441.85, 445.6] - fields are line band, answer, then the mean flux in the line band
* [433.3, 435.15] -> 0.08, 6.91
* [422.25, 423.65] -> -0.14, 8.42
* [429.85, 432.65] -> 0.08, 6.87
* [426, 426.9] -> -0.19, 8.76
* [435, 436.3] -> 0.05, 7.11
